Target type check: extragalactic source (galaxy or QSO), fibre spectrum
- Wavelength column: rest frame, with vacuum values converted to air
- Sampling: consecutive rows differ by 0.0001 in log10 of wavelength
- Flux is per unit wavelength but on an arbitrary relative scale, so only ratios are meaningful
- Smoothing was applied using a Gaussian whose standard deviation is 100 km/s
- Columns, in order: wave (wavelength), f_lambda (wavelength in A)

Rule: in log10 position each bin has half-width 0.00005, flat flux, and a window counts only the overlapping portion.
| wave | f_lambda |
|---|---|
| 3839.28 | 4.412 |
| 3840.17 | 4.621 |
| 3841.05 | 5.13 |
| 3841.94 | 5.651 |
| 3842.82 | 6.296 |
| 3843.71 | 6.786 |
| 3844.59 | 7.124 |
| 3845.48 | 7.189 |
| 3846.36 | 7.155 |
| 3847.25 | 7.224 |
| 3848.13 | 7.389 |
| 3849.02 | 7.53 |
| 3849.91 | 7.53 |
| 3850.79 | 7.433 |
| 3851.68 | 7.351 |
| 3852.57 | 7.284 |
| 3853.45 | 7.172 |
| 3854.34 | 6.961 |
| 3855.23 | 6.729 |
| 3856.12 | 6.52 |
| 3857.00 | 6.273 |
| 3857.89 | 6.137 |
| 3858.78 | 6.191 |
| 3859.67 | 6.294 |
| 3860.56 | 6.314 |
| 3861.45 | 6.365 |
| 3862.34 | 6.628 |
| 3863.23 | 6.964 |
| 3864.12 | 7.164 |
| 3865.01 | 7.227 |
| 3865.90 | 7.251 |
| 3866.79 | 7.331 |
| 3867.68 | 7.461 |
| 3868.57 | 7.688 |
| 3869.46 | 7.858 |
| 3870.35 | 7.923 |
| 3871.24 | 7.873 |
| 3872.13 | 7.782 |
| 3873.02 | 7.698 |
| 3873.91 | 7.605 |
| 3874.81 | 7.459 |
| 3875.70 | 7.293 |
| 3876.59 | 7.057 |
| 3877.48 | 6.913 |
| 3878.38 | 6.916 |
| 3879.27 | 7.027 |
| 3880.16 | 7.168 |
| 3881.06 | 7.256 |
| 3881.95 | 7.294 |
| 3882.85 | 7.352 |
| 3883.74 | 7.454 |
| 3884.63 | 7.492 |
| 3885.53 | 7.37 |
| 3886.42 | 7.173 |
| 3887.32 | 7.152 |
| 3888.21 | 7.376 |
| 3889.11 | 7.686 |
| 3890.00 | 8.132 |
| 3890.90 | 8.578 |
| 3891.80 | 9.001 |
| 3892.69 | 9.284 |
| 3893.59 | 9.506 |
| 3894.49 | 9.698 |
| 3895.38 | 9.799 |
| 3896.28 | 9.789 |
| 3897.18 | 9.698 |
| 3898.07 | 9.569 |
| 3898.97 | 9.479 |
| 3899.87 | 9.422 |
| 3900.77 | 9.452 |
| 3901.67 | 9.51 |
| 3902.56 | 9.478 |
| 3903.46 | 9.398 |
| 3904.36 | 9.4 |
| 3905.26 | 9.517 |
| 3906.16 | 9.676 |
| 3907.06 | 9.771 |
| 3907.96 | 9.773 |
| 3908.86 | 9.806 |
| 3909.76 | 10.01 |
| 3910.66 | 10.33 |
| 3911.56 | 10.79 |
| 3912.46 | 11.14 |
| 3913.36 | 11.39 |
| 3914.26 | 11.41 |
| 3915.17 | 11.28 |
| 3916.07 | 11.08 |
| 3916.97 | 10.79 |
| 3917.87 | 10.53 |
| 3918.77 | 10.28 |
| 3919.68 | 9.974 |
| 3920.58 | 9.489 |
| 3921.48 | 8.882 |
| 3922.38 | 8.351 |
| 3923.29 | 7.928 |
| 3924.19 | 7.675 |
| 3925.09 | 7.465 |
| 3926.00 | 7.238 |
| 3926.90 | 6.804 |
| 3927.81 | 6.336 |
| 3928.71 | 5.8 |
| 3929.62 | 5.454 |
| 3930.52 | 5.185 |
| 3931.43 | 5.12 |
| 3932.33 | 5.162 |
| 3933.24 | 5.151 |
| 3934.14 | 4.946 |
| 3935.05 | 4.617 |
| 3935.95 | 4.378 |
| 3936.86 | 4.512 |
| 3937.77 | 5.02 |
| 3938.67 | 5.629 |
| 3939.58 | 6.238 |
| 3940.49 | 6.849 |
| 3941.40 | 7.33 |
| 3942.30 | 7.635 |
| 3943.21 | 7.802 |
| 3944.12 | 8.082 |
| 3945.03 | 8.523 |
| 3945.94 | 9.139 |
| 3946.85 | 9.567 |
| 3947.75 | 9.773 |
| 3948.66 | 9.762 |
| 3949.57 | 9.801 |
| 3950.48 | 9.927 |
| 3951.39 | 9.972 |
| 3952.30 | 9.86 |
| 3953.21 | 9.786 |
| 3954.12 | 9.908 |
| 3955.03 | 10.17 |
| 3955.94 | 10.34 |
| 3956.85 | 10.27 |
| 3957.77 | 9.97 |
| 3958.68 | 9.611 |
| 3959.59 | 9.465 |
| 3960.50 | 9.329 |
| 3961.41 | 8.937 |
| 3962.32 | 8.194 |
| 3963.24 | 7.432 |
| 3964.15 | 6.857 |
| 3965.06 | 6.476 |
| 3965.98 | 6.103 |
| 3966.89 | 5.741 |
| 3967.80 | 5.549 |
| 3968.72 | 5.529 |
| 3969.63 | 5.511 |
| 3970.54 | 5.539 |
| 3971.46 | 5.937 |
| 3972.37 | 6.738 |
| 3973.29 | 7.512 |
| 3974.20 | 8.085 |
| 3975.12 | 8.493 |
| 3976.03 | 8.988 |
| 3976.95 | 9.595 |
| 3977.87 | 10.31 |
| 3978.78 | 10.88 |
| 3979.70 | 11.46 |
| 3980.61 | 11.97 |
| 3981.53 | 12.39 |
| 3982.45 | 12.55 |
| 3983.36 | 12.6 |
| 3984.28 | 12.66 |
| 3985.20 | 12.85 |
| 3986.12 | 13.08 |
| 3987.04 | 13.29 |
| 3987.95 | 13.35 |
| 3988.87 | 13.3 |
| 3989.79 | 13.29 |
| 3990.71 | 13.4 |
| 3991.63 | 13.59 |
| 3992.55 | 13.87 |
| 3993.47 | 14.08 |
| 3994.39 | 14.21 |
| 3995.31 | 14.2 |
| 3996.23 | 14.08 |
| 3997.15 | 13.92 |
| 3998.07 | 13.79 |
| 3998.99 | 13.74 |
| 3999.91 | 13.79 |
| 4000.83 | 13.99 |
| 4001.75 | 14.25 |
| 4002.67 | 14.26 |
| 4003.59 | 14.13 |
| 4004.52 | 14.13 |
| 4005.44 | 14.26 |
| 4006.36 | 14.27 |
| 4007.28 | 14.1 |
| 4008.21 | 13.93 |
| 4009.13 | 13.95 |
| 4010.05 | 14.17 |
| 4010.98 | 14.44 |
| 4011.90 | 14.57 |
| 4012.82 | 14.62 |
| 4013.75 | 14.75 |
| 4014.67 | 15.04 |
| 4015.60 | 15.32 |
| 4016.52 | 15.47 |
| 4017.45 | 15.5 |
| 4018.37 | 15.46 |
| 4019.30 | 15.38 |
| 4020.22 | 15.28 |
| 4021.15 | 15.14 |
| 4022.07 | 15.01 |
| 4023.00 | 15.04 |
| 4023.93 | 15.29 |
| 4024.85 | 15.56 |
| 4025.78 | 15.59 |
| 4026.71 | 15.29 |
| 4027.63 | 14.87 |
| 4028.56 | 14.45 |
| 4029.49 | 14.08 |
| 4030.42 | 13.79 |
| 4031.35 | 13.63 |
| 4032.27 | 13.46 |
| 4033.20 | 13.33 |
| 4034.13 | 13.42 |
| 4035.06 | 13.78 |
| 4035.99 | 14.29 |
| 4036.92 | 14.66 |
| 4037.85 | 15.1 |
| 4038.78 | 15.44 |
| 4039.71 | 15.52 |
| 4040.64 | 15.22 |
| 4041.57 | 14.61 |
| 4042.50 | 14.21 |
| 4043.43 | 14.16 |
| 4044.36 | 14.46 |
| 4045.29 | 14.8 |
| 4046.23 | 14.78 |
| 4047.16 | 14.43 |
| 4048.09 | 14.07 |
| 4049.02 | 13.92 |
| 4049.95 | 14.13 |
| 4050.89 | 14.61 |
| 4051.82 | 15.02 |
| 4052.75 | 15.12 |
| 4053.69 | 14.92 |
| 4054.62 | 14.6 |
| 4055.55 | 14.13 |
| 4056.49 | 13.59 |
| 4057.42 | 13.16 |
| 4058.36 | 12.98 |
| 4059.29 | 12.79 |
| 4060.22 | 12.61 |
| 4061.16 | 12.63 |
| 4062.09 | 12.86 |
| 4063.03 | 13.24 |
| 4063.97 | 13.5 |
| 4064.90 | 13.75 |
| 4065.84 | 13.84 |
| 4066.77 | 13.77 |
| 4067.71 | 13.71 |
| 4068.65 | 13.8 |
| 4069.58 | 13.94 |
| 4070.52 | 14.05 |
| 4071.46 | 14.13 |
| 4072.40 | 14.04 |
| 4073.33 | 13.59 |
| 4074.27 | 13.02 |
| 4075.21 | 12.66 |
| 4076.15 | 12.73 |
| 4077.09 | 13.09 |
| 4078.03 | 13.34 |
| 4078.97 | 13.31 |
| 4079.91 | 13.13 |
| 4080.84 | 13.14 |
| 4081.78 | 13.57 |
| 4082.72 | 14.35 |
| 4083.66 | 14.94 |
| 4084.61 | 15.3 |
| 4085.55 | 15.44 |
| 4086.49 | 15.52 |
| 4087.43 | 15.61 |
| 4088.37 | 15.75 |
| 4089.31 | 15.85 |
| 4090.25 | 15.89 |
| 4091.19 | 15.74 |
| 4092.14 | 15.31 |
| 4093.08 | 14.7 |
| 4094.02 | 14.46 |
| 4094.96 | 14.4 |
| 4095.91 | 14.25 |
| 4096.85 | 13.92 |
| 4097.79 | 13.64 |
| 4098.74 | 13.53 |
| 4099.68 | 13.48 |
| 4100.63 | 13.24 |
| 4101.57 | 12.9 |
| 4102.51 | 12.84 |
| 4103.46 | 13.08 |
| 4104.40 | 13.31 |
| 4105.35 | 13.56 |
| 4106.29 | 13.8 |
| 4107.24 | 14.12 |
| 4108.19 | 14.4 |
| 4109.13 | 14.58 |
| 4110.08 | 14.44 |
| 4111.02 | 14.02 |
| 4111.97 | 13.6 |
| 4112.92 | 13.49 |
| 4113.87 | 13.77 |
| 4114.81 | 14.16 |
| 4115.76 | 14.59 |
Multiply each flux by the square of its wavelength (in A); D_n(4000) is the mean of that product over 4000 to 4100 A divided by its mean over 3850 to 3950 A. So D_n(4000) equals 1.94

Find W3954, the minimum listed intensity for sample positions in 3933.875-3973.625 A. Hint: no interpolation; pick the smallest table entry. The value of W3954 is 4.378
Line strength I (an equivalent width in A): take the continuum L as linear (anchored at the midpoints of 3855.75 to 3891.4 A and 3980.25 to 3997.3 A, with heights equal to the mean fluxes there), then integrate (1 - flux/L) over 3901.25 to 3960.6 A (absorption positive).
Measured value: 9.1 A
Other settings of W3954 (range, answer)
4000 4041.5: 13.33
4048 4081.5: 12.61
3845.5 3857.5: 6.273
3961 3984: 5.511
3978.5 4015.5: 10.88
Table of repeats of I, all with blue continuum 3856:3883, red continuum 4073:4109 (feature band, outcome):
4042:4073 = -2.18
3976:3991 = -2.07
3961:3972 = 3.98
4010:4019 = -2.54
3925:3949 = 6.84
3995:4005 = -2.50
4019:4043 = -4.88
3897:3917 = -4.31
